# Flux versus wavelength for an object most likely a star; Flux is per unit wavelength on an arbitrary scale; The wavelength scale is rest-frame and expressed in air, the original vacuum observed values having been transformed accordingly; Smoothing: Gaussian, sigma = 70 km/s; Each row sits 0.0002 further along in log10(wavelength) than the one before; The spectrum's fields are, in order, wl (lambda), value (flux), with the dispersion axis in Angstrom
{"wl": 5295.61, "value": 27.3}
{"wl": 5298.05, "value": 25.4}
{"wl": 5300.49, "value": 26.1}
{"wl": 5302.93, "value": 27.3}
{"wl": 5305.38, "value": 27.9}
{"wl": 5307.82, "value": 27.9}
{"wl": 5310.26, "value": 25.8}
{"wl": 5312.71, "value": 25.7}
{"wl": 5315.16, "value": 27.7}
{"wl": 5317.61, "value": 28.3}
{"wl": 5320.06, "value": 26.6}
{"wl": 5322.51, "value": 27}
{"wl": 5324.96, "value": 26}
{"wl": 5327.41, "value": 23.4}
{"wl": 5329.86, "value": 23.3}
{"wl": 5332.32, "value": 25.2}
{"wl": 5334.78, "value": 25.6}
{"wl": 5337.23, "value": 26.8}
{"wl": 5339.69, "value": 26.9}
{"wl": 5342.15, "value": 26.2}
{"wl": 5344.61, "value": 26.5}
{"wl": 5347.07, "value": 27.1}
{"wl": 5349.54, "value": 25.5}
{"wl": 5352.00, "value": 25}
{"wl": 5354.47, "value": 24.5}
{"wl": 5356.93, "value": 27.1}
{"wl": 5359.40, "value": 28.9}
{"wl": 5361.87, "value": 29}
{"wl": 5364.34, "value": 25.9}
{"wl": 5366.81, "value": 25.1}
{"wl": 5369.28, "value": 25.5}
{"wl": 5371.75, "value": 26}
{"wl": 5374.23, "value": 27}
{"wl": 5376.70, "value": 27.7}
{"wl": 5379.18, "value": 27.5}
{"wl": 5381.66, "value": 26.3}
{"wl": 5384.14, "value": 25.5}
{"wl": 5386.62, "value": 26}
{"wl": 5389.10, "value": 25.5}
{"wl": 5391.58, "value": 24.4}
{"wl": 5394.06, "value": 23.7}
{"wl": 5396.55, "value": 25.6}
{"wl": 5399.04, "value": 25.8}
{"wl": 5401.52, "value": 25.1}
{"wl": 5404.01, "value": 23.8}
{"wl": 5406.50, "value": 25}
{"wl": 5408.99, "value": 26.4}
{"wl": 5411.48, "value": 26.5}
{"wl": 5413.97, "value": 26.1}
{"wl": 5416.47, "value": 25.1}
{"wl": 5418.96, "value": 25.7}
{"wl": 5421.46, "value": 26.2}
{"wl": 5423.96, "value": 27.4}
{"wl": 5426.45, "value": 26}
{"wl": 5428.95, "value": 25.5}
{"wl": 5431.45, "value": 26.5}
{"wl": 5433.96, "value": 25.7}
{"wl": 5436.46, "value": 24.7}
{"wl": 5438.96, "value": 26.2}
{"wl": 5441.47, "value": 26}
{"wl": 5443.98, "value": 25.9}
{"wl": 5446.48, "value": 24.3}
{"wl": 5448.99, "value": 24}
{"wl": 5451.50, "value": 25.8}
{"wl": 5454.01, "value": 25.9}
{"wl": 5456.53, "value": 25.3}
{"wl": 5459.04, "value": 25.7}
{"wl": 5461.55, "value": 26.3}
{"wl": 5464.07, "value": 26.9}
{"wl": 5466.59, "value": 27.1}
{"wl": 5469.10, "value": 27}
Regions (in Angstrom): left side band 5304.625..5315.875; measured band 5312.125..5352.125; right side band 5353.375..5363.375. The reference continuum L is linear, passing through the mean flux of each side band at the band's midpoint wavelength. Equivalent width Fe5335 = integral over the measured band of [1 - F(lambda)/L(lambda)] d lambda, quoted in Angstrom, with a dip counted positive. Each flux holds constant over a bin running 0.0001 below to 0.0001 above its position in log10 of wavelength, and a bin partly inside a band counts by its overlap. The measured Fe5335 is 1.6 Angstrom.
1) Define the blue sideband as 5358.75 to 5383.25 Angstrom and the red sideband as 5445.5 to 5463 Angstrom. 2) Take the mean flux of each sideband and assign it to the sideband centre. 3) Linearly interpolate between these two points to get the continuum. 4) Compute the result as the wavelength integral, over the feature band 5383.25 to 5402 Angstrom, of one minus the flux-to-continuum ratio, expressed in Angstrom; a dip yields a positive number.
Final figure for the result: 0.88 Angstrom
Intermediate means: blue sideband 26.8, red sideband 25.4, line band 25.2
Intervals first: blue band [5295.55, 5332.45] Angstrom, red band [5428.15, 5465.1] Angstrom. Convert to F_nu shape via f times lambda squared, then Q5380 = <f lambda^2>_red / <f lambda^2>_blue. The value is 1.02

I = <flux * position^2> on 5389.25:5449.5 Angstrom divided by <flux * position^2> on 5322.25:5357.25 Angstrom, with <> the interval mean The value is 1.02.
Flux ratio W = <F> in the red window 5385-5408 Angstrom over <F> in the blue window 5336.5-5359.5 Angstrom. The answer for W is 0.95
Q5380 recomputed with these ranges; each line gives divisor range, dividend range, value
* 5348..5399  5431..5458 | 1.00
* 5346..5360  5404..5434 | 1.01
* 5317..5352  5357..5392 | 1.04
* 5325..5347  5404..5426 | 1.04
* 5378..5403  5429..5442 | 1.03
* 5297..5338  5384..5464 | 1.01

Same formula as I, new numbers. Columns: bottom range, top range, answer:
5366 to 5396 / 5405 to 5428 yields 1.02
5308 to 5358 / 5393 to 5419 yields 1.00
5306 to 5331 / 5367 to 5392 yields 1.02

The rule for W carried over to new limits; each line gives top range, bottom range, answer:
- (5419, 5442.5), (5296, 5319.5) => 0.97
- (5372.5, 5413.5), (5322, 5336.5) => 1.03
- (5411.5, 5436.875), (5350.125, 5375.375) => 0.98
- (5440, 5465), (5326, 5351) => 1.00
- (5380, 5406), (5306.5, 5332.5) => 0.96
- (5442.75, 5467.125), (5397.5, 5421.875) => 1.01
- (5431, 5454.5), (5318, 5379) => 0.97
